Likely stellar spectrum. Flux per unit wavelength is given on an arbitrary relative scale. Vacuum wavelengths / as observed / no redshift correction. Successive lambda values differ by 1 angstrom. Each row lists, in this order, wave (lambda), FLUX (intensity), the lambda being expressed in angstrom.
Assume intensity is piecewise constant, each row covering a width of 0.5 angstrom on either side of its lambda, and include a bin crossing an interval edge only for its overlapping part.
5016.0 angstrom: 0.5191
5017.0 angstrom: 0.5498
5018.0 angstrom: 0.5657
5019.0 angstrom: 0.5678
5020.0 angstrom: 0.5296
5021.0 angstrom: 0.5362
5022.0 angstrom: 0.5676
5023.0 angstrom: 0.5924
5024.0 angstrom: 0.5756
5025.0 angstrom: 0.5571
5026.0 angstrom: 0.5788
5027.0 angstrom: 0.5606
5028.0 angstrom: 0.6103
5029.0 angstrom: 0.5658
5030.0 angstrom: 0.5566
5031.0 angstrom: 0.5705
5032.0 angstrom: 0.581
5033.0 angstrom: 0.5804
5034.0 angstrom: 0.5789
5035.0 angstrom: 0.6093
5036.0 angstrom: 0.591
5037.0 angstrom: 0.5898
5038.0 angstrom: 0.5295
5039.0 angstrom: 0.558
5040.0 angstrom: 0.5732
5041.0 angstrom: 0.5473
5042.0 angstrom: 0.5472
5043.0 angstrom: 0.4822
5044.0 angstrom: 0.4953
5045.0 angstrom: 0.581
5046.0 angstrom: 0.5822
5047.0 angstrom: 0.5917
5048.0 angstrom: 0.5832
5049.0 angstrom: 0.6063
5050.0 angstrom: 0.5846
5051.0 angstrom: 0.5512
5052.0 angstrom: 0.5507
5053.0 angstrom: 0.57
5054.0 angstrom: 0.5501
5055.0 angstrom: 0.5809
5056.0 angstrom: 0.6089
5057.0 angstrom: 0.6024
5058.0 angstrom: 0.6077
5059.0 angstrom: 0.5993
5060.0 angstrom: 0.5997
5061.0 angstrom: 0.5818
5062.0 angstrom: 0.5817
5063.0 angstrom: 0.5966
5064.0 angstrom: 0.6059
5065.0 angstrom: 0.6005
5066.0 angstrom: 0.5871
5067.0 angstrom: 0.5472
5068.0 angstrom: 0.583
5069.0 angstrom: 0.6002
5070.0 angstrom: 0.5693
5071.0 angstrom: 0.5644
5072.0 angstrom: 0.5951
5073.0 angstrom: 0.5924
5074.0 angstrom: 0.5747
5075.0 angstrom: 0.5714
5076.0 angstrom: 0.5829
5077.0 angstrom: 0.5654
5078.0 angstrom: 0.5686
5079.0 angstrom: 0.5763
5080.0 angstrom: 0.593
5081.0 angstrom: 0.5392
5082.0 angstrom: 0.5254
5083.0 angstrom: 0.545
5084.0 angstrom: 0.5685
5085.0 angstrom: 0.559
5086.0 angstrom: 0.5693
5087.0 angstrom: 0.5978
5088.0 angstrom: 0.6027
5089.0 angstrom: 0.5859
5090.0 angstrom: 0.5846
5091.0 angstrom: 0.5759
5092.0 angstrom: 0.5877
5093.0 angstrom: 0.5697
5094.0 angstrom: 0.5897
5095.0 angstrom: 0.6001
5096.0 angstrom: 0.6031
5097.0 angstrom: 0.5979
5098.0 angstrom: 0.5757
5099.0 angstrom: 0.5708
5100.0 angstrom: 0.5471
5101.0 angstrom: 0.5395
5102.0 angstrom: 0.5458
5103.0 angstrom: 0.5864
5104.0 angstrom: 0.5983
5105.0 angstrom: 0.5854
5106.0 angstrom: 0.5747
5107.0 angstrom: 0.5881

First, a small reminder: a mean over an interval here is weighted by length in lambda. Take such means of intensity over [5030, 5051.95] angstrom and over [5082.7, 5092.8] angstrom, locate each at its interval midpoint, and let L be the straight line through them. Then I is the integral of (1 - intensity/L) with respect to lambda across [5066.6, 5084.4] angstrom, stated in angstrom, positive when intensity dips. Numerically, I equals 0.1 angstrom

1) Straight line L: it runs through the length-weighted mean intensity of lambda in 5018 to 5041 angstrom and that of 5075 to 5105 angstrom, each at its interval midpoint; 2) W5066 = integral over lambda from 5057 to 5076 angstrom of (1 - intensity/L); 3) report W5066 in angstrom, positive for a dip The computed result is -0.5 angstrom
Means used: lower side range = 0.57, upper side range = 0.574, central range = 0.587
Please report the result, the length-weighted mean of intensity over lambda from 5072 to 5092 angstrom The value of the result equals 0.573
